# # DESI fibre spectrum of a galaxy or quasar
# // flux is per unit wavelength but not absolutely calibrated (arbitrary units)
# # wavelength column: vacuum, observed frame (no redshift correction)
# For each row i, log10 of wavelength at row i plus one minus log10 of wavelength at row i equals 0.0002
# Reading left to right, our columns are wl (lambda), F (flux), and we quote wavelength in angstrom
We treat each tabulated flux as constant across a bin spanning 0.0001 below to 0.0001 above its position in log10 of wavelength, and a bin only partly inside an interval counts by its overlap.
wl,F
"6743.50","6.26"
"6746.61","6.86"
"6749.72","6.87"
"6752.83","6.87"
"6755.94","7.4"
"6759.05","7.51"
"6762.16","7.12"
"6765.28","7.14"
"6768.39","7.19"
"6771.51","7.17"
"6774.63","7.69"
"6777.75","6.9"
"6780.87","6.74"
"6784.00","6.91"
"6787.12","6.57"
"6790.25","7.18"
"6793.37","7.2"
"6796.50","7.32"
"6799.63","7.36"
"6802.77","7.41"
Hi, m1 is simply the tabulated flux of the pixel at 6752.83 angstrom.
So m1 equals 6.87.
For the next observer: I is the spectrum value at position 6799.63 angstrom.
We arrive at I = 7.36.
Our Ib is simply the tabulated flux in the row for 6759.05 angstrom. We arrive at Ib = 7.51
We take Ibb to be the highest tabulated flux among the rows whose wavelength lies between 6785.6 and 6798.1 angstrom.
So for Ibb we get 7.32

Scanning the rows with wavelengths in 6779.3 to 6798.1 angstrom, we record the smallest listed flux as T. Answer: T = 6.57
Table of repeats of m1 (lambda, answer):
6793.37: 7.2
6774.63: 7.69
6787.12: 6.57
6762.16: 7.12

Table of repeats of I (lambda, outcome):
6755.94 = 7.4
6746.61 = 6.86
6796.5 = 7.32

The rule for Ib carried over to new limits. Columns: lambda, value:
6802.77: 7.41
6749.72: 6.87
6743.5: 6.26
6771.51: 7.17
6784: 6.91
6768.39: 7.19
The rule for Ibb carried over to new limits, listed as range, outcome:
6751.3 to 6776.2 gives 7.69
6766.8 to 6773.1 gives 7.19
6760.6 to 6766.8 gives 7.14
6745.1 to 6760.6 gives 7.51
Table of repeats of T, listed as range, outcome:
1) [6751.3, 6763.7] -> 6.87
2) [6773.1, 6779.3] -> 6.9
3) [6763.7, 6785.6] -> 6.74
